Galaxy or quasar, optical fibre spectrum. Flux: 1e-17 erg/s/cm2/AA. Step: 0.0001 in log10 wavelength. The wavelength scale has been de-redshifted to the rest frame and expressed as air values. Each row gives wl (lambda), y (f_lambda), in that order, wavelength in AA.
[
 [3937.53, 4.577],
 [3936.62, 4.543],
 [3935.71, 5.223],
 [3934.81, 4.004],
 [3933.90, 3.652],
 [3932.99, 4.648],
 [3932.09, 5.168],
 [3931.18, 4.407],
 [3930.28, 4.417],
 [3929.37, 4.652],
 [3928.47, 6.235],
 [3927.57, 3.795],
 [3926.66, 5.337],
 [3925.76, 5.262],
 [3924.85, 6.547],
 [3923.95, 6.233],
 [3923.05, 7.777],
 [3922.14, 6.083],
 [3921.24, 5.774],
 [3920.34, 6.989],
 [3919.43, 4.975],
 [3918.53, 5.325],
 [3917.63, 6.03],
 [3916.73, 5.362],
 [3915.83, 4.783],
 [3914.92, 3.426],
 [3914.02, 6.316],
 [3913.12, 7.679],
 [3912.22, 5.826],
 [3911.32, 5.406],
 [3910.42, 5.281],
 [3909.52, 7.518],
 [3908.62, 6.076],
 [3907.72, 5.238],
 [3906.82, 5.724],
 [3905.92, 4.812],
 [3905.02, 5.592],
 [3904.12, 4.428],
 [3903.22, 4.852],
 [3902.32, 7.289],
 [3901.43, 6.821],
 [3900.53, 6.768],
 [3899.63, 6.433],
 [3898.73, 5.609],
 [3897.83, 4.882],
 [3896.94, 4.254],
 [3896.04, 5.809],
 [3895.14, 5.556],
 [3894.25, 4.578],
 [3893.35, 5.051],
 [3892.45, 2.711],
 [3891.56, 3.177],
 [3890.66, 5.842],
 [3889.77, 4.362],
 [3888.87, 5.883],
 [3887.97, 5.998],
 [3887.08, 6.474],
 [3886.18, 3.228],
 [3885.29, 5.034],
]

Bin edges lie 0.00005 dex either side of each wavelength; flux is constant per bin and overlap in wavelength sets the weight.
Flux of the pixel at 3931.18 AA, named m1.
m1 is 4.407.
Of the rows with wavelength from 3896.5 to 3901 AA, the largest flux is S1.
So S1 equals 6.768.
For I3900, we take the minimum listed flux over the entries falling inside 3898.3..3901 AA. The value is 5.609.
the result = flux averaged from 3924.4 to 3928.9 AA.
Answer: 5.43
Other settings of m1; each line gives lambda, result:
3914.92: 3.426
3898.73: 5.609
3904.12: 4.428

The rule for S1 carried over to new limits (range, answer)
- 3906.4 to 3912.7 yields 7.518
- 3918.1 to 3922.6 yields 6.989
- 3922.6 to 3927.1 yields 7.777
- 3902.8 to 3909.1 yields 6.076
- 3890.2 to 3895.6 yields 5.842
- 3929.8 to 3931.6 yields 4.417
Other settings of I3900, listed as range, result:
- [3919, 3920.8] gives 4.975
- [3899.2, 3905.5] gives 4.428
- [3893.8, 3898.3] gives 4.254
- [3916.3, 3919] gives 5.325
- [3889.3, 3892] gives 3.177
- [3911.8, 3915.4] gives 3.426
